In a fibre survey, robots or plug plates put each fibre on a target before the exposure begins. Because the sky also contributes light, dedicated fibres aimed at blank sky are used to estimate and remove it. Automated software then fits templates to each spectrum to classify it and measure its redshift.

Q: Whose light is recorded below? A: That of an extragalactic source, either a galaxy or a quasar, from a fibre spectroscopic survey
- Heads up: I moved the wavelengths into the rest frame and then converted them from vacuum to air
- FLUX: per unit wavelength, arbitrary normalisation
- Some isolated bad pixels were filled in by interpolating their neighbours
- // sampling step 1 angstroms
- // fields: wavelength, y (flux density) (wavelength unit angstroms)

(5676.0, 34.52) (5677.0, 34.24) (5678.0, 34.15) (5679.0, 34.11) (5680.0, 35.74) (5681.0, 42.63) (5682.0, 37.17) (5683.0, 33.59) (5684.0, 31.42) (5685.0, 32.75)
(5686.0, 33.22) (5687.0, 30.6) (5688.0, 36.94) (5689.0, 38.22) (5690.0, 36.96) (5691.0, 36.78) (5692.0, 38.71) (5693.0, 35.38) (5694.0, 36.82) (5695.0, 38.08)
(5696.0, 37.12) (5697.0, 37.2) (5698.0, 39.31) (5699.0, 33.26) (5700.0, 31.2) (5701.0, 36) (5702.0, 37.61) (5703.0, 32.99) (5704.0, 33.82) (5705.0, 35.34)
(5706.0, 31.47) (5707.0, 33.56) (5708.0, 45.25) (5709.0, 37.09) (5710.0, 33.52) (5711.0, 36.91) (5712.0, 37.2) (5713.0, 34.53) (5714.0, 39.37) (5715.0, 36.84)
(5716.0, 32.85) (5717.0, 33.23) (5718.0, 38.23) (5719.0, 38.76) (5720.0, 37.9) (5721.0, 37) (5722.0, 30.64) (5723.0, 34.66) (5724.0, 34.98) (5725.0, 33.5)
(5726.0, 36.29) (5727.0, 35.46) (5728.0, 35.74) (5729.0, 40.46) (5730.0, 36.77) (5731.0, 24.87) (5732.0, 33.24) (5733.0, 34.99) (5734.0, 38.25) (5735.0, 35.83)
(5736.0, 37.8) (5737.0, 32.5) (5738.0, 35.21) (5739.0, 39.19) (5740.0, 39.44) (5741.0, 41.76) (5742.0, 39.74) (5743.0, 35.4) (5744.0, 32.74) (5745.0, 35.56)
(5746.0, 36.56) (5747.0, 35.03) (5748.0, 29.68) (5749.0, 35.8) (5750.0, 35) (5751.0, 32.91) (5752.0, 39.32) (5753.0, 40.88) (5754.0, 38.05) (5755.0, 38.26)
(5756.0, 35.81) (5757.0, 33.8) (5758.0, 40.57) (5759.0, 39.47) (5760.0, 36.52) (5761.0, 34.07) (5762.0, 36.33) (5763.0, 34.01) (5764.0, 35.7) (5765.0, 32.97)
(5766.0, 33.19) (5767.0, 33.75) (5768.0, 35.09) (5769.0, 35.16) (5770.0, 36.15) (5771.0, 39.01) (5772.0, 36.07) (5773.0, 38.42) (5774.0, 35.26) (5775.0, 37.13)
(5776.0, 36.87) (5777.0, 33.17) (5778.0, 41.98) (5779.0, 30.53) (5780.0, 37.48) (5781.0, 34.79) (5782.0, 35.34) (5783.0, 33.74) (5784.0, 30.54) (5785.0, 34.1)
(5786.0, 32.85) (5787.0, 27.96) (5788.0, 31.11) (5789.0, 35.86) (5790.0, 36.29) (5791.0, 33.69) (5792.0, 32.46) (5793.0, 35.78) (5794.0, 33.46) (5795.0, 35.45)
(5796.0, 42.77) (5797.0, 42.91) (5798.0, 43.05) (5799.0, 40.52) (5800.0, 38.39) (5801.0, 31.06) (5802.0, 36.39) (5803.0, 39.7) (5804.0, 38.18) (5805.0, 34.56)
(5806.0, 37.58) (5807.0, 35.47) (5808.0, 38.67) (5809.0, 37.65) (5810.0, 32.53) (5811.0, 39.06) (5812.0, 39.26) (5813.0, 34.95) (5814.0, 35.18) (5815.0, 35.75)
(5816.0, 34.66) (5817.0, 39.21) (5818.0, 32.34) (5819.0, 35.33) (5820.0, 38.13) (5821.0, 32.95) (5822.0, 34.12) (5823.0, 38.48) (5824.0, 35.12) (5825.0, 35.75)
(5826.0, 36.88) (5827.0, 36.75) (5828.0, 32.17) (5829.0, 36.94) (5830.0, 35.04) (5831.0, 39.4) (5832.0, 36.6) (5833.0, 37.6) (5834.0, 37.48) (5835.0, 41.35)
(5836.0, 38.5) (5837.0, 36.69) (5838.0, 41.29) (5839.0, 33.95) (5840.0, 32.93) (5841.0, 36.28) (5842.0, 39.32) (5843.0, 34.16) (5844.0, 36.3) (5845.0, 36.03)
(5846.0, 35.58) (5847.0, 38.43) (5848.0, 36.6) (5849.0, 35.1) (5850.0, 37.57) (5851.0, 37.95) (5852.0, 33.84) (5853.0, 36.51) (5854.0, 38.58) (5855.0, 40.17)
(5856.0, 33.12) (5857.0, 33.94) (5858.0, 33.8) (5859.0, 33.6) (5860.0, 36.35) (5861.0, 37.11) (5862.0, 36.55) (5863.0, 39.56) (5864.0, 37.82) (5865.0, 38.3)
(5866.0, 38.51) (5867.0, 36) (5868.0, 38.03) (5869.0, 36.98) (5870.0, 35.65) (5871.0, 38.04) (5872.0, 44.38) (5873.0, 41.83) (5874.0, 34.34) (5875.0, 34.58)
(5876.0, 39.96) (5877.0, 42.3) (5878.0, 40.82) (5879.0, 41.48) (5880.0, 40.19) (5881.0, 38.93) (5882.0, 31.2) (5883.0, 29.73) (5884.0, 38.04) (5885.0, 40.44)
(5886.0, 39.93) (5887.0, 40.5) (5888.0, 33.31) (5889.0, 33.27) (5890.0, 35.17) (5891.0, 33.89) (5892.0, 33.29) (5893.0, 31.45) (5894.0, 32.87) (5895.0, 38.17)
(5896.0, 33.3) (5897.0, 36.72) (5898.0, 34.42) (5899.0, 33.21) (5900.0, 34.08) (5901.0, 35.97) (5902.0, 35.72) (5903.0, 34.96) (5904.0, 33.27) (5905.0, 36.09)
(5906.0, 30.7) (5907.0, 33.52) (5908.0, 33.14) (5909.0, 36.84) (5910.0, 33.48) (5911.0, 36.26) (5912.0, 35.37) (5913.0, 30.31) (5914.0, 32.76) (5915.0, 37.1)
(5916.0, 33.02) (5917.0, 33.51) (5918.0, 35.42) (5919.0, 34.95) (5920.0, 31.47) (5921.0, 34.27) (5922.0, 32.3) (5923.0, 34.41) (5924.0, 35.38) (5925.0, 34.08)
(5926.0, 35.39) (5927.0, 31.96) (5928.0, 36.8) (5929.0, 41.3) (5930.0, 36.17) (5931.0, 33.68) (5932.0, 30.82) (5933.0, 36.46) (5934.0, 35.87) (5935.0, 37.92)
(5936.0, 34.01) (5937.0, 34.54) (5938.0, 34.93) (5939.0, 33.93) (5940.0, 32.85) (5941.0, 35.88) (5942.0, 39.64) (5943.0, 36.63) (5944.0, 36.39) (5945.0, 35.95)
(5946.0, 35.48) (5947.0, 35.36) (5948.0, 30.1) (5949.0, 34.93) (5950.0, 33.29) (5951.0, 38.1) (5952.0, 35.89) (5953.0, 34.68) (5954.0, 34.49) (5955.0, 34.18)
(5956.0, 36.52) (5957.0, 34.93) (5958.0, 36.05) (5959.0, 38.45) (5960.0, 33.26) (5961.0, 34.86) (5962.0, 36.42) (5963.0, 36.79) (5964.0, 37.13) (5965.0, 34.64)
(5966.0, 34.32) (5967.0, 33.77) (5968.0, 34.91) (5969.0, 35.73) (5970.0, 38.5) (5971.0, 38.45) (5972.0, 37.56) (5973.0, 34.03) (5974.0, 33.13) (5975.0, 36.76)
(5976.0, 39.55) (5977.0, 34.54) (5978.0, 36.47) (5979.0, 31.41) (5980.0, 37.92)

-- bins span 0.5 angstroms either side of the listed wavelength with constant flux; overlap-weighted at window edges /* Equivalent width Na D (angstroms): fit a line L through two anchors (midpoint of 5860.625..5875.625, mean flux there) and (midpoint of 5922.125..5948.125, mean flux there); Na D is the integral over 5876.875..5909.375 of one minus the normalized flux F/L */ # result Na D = 1.2 angstroms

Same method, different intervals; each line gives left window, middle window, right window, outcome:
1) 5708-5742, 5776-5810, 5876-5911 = 0.1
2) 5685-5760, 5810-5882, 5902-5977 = -3.0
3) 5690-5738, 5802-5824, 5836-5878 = 0.2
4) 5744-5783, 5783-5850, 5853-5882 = 1.1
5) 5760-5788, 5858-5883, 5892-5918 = -2.4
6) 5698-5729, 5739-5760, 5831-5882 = -0.4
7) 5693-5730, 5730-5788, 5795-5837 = 1.5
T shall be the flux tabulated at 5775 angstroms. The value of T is 37.13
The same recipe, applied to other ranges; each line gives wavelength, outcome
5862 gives 36.55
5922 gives 32.3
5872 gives 44.38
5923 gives 34.41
